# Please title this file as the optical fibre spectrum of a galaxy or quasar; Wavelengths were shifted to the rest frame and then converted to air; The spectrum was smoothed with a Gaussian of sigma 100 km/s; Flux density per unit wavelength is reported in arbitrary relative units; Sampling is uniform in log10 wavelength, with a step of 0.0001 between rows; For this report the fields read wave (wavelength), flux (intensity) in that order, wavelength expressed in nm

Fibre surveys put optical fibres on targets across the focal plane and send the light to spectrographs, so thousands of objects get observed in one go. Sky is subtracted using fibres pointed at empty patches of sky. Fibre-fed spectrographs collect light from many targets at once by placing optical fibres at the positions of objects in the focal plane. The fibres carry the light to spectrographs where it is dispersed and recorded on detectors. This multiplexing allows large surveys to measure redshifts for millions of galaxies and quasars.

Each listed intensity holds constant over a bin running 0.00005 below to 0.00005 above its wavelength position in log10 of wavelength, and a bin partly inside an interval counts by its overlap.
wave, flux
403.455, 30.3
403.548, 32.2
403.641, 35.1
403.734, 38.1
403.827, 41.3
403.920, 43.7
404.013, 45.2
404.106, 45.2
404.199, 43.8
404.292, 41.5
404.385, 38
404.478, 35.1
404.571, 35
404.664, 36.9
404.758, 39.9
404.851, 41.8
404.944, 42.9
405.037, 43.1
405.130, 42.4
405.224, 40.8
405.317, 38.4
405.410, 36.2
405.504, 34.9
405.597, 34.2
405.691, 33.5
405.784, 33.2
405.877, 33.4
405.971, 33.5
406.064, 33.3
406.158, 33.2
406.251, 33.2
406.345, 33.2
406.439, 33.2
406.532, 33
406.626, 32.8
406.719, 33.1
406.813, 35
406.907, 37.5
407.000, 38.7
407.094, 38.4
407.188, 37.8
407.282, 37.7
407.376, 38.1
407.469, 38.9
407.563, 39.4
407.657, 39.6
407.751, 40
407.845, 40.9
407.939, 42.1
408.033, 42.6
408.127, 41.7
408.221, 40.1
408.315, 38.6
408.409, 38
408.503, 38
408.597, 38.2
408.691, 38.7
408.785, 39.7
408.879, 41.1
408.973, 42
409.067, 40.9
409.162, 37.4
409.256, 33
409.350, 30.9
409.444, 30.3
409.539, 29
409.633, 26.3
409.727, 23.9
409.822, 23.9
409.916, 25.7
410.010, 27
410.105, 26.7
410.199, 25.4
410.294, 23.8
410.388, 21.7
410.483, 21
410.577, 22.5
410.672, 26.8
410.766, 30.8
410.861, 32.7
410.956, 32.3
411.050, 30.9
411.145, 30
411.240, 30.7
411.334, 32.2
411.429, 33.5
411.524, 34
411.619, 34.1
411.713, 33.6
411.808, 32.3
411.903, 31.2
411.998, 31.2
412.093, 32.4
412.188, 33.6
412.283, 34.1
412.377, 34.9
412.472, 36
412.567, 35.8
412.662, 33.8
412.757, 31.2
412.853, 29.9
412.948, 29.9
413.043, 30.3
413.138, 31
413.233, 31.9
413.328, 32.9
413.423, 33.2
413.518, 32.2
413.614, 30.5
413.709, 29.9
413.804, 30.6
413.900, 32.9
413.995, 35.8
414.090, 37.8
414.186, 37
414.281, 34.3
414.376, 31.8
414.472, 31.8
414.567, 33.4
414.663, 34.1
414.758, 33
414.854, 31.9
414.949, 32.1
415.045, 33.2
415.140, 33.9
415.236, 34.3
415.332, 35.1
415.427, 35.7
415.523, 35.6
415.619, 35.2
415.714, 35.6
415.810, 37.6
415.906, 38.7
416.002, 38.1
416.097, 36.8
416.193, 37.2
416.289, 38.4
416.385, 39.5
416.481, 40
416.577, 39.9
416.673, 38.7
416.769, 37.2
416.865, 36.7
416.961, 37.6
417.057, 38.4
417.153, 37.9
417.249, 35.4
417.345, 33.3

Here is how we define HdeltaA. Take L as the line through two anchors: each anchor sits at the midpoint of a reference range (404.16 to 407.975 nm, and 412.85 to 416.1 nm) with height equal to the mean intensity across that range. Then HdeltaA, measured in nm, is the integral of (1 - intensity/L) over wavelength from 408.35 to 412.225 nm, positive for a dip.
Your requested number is 0.44 nm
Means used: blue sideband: 37.2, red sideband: 33.7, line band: 31.4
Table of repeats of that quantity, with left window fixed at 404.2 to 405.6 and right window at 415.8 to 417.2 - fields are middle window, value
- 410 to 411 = 0.317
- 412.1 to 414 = 0.297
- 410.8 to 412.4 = 0.250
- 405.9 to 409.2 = 0.100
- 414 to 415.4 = 0.161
